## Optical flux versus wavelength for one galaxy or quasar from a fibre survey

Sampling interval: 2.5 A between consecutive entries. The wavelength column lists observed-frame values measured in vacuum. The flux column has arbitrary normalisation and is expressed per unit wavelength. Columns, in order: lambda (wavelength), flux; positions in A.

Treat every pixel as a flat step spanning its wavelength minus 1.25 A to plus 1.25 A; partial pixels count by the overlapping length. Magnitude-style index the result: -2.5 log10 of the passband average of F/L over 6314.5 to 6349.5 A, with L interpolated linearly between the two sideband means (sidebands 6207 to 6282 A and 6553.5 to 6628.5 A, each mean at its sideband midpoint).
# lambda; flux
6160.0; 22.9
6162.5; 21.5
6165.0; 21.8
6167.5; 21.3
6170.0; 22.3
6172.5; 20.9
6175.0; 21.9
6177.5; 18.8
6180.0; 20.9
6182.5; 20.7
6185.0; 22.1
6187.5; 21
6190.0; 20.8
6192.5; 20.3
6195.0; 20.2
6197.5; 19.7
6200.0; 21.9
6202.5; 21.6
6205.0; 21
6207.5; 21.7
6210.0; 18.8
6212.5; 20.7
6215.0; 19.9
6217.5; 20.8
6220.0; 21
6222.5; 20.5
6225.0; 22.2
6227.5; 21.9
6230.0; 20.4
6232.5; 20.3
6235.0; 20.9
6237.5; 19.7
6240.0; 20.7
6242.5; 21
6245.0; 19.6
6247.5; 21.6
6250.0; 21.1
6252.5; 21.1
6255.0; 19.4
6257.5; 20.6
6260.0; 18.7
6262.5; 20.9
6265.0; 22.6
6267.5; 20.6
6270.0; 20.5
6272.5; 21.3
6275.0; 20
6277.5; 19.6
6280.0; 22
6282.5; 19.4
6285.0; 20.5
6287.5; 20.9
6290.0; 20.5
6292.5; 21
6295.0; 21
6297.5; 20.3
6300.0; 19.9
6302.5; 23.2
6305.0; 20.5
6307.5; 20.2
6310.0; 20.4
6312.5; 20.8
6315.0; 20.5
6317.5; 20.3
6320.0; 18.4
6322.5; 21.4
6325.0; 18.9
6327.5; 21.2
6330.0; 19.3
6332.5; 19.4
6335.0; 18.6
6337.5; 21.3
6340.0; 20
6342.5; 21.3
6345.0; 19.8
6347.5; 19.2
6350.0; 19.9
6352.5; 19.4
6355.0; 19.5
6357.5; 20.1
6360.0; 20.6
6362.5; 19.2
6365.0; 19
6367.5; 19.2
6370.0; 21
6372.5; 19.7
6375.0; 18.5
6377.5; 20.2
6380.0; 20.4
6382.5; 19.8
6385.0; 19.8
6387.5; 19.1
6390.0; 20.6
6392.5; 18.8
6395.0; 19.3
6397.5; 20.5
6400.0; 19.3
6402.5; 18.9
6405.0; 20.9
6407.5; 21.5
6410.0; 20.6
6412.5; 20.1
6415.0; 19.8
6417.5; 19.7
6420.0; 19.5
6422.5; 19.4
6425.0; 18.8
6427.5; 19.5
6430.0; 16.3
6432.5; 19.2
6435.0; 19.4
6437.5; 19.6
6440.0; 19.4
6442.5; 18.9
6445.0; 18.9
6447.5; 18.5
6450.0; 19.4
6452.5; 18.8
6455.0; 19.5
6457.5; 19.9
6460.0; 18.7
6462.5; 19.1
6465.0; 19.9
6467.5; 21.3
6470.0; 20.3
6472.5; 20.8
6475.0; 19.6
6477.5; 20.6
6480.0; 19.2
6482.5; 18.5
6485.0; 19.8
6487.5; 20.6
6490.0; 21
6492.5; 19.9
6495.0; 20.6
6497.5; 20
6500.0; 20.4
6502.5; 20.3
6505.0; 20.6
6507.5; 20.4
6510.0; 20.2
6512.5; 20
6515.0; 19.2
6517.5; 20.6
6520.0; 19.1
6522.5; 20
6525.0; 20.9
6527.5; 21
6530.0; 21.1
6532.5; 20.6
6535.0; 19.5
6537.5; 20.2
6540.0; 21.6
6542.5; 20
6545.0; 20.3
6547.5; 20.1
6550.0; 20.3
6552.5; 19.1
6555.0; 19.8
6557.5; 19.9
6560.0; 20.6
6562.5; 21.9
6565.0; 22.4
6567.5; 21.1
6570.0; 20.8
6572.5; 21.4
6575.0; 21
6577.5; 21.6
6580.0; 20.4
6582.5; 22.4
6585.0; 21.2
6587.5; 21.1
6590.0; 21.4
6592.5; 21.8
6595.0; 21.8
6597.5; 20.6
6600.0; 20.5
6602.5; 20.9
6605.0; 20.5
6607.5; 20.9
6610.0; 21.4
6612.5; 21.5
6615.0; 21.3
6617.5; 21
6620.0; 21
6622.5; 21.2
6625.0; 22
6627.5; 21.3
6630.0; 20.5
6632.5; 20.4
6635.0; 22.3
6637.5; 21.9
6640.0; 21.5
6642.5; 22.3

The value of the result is 0.04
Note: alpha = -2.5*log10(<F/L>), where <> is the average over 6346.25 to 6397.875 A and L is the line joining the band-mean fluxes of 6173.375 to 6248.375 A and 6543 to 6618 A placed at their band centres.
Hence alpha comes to 0.06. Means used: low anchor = 20.7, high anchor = 21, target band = 19.7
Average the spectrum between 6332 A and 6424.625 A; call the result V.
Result 19.8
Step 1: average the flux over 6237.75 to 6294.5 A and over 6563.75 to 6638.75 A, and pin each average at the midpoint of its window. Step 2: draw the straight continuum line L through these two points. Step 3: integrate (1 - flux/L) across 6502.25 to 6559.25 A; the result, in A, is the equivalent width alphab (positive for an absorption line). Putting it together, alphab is 2.4 A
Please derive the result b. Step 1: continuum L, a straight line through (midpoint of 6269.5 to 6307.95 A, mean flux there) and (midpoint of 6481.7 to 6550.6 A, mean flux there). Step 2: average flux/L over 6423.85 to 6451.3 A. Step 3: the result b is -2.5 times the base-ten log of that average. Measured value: 0.083 mag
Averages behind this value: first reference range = 20.7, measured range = 18.9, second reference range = 20.3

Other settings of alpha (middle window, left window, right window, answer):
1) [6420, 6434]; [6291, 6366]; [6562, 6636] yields 0.101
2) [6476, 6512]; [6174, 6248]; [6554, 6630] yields 0.048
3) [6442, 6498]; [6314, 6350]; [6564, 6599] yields 0.053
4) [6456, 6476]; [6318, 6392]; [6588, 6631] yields 0.024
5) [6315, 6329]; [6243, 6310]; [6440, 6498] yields 0.020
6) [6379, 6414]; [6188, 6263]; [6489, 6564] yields 0.026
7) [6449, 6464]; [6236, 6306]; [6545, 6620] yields 0.087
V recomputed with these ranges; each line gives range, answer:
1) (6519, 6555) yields 20.3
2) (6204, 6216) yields 20.4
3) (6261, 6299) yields 20.7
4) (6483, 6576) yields 20.4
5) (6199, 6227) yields 20.9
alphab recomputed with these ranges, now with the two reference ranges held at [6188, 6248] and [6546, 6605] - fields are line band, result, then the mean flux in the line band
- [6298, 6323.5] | 0.28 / 20.5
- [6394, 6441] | 2.88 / 19.6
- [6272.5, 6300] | 0.30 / 20.5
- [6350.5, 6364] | 0.68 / 19.8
